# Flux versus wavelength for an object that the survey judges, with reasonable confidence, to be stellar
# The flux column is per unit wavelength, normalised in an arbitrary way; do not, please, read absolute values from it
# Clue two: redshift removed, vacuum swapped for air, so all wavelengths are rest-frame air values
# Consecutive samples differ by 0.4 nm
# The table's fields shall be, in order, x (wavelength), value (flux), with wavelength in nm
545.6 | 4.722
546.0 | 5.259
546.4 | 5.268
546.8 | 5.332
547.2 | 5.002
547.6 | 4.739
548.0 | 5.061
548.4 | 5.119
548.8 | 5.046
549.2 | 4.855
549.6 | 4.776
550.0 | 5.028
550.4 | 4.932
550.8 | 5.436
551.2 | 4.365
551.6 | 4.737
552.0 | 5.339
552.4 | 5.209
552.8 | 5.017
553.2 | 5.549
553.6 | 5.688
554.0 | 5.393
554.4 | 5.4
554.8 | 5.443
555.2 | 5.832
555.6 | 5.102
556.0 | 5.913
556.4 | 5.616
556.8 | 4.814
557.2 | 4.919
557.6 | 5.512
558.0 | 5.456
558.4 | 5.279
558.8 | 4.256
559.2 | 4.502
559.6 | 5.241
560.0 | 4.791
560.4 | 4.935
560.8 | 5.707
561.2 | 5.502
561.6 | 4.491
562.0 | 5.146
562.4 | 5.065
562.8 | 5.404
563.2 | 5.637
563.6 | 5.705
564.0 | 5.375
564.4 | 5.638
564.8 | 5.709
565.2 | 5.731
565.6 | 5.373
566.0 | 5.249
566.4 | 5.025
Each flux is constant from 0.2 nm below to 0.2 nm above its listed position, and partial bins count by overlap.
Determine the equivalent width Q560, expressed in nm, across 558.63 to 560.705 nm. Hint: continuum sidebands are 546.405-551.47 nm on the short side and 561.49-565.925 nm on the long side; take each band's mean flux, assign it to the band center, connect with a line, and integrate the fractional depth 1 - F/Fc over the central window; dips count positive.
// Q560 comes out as 0.192 nm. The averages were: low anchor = 4.98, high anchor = 5.4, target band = 4.8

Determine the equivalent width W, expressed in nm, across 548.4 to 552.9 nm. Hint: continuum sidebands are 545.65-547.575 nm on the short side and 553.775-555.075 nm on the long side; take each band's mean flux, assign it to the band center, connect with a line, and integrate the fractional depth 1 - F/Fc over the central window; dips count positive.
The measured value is 0.26 nm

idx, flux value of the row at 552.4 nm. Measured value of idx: 5.209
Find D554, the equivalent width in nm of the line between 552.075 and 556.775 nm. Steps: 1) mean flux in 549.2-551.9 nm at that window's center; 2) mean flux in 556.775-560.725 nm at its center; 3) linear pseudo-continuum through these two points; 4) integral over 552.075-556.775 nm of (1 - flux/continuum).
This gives -0.47 nm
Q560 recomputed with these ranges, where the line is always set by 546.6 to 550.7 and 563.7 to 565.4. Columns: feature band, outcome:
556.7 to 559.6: 0.21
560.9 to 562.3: 0.10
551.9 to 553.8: -0.07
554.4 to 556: -0.08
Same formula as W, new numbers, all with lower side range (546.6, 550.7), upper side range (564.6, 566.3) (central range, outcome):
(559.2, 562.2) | 0.15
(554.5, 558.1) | -0.12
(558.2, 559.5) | 0.14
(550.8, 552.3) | 0.05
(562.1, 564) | 0.00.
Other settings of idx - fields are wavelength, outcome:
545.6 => 4.722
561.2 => 5.502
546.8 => 5.332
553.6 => 5.688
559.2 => 4.502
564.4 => 5.638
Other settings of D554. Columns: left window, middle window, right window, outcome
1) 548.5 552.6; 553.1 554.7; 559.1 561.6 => -0.16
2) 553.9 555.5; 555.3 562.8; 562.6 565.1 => 0.54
